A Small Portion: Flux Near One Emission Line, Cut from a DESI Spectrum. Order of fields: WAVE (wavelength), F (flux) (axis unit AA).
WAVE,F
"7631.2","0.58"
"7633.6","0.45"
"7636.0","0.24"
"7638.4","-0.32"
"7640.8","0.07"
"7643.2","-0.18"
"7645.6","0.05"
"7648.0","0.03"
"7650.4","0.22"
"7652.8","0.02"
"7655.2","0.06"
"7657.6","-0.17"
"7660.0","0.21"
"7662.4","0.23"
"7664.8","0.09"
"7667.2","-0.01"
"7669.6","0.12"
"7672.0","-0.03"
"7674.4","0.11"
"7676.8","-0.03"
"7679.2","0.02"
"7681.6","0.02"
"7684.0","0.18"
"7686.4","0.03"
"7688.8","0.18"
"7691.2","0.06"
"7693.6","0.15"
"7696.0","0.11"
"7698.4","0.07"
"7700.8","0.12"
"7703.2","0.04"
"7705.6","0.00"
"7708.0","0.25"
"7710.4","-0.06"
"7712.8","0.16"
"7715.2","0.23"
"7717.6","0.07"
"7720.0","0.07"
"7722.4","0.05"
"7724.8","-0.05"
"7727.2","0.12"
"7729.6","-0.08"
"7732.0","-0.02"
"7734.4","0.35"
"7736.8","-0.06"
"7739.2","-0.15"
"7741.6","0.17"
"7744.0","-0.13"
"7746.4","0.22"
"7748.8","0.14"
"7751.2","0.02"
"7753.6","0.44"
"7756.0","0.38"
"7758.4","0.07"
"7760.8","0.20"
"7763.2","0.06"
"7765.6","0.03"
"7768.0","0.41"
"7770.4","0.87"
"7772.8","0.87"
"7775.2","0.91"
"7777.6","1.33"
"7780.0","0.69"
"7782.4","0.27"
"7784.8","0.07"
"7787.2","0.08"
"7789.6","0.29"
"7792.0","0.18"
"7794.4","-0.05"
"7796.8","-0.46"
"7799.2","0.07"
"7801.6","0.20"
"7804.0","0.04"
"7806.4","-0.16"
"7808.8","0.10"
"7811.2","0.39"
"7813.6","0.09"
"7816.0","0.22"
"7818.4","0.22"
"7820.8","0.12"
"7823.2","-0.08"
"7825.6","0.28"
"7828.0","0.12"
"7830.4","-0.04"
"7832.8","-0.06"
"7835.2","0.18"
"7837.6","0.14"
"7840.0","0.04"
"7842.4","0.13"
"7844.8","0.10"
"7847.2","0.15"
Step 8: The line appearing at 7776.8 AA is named [O II]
